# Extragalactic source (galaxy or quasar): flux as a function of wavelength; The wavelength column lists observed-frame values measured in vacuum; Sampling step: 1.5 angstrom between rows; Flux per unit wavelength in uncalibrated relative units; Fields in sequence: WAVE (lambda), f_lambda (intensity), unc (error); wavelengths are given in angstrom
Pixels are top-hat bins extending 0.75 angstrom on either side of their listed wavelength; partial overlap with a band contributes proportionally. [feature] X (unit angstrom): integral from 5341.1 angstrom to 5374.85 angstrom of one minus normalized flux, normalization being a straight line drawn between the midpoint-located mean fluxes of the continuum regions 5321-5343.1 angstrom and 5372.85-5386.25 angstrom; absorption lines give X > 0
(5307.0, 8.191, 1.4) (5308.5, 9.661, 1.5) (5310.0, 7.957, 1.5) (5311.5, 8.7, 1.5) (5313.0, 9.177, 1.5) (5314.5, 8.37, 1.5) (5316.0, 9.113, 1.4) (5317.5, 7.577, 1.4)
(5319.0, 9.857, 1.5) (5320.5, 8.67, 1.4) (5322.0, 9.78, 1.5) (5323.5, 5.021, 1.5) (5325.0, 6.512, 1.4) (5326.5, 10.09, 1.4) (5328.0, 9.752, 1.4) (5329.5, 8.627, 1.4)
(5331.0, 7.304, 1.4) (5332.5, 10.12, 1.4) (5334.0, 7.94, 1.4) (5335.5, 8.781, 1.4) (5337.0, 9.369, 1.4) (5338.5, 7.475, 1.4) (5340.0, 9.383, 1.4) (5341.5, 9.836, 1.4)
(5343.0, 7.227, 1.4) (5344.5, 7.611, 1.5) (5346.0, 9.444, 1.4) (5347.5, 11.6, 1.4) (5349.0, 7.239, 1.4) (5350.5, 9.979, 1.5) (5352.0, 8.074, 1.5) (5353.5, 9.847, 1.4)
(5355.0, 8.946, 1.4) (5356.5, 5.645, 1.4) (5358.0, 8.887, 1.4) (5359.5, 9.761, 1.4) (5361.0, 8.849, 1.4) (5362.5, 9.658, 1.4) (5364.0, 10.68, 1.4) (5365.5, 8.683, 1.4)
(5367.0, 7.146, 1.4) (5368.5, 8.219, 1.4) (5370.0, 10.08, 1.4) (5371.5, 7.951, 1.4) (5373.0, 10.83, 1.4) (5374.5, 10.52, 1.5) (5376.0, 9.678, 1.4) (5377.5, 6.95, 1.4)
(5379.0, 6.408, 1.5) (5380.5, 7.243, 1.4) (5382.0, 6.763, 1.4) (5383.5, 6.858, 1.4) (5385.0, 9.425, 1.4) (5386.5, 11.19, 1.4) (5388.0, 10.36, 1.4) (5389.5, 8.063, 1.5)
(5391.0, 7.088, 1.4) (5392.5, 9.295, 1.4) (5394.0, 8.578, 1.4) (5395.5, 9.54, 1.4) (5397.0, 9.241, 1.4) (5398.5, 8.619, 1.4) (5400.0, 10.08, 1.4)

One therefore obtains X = -2.3 angstrom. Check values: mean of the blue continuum 8.52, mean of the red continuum 8.29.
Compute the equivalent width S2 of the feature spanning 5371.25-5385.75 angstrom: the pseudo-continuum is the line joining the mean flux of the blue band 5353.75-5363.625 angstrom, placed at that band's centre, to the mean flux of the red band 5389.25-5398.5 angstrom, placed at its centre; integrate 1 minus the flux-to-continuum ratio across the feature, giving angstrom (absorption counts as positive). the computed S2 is 0.7 angstrom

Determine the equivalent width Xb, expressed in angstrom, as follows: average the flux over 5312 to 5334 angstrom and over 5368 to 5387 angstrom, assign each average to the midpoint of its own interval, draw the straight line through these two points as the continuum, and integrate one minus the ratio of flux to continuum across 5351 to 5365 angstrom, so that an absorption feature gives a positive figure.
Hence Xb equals -0.6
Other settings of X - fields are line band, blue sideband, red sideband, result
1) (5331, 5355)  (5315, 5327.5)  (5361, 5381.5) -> -1.0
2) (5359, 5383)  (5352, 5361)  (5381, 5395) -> -0.2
